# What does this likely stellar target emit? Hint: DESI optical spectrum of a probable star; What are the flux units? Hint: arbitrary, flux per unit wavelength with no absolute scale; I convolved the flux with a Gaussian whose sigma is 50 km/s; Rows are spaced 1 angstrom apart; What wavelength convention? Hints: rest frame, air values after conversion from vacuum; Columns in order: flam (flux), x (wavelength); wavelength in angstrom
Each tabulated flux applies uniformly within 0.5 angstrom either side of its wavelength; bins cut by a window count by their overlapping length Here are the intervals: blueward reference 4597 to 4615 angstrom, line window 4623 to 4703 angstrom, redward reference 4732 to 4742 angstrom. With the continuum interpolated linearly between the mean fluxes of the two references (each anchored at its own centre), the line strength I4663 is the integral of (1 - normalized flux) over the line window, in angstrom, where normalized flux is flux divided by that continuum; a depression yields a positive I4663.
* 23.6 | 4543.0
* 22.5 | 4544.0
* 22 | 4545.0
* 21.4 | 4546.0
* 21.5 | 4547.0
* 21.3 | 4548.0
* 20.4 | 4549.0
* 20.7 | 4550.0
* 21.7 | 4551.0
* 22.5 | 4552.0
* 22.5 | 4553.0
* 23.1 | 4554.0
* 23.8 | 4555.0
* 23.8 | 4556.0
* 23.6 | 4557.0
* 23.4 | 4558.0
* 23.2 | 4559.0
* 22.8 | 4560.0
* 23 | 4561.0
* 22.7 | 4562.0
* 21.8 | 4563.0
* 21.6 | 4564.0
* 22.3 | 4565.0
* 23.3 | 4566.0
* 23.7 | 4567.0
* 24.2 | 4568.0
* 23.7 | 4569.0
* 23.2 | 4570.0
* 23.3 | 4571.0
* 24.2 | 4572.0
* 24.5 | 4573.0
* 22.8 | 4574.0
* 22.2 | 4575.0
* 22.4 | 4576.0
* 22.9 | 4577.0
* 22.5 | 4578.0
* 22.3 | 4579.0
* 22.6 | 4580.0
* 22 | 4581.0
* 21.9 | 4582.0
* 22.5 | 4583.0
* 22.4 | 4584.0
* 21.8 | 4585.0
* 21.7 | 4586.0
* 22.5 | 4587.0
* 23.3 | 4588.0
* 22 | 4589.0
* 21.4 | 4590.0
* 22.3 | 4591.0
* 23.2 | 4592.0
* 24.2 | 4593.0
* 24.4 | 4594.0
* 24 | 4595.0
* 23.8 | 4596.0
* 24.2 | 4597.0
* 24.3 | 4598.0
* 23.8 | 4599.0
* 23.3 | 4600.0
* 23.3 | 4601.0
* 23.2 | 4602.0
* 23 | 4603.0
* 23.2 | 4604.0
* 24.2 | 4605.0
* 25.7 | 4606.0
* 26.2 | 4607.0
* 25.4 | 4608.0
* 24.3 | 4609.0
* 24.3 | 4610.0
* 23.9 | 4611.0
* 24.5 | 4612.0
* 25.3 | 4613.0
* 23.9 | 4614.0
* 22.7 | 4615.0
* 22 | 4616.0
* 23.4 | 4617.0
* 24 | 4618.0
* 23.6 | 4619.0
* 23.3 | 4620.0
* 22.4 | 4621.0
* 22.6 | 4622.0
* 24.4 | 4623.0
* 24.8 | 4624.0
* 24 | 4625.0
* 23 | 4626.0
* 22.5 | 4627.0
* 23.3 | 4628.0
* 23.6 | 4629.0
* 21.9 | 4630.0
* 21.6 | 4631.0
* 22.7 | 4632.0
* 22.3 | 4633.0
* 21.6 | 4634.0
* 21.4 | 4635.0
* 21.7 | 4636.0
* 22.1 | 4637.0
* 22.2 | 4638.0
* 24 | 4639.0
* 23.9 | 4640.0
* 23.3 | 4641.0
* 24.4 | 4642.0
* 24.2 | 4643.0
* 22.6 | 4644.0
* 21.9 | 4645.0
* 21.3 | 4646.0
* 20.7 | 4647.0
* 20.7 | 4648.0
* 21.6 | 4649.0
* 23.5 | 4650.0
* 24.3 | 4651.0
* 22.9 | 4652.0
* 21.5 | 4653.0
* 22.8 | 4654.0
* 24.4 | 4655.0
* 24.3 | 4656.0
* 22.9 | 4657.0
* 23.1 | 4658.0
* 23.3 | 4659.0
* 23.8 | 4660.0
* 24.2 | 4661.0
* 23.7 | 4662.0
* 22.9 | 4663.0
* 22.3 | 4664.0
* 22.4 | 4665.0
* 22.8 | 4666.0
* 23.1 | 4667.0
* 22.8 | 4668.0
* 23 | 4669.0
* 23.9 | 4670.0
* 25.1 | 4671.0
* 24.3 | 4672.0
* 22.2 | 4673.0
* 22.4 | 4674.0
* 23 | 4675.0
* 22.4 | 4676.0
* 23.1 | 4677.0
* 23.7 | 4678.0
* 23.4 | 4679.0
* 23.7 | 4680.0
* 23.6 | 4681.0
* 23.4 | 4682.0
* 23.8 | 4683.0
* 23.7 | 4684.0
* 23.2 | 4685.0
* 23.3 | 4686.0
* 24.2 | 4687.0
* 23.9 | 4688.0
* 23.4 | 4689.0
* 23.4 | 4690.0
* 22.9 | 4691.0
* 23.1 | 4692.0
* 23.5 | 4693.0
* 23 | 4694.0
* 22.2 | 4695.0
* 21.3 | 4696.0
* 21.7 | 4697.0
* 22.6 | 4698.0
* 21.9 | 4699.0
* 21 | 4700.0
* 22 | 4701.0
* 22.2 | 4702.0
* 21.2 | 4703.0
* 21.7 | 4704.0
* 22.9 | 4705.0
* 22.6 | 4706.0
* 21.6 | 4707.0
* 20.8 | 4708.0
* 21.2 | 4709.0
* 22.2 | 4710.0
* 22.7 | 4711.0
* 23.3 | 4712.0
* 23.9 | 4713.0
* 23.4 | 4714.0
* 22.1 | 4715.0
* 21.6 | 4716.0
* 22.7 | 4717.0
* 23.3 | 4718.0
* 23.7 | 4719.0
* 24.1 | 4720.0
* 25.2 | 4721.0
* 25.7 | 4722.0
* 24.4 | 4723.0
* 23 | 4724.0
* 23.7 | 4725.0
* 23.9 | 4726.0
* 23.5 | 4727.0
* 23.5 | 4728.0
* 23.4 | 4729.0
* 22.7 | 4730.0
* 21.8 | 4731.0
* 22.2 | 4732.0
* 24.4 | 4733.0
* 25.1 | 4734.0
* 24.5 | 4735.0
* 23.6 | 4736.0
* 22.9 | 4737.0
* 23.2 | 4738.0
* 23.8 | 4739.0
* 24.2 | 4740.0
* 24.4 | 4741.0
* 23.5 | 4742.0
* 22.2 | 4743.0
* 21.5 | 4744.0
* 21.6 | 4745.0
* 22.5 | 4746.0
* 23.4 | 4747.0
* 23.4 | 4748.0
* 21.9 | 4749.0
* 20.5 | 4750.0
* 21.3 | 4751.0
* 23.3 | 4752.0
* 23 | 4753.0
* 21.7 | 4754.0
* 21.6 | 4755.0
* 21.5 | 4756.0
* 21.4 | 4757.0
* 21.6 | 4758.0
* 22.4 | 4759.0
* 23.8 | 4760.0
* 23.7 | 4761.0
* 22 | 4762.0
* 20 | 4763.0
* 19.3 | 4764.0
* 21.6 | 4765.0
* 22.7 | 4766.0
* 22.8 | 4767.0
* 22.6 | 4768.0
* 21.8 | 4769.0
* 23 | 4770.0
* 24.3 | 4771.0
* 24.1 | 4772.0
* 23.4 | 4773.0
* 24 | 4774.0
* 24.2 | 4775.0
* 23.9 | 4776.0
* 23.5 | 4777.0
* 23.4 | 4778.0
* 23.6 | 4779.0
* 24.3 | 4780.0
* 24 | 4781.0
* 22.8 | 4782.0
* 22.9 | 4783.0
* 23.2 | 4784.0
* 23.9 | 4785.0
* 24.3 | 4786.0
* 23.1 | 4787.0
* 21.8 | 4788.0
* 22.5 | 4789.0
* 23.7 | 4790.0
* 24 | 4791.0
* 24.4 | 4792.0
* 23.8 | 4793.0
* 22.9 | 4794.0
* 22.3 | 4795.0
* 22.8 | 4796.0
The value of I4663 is 3.74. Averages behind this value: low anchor 24.2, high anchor 23.9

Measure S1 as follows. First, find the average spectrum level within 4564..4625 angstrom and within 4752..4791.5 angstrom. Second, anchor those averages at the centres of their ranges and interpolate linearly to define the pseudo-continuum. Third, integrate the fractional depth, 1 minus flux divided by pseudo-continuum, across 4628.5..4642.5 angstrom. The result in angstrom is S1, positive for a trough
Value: 0.4 angstrom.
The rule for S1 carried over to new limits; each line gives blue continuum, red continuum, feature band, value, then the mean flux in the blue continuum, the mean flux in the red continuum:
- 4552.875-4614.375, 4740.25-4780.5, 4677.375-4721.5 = 0.1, 23.3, 22.6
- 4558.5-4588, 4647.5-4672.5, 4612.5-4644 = -0.1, 22.8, 23.2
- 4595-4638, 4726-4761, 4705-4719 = 0.3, 23.4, 22.8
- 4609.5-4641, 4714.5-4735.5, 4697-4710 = 0.9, 23.1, 23.5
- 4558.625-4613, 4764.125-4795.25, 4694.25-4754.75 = 1.2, 23.3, 23.3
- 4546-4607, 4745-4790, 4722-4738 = -0.6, 22.9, 22.7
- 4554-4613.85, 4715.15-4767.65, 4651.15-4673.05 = -0.2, 23.3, 22.9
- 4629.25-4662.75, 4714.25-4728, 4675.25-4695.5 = -0.1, 22.8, 23.6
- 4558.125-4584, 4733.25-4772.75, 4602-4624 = -1.1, 22.9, 22.6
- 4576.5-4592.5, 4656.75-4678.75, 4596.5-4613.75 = -1.3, 22.3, 23.2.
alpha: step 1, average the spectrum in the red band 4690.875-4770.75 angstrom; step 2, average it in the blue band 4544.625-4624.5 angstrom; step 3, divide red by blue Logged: 1.0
